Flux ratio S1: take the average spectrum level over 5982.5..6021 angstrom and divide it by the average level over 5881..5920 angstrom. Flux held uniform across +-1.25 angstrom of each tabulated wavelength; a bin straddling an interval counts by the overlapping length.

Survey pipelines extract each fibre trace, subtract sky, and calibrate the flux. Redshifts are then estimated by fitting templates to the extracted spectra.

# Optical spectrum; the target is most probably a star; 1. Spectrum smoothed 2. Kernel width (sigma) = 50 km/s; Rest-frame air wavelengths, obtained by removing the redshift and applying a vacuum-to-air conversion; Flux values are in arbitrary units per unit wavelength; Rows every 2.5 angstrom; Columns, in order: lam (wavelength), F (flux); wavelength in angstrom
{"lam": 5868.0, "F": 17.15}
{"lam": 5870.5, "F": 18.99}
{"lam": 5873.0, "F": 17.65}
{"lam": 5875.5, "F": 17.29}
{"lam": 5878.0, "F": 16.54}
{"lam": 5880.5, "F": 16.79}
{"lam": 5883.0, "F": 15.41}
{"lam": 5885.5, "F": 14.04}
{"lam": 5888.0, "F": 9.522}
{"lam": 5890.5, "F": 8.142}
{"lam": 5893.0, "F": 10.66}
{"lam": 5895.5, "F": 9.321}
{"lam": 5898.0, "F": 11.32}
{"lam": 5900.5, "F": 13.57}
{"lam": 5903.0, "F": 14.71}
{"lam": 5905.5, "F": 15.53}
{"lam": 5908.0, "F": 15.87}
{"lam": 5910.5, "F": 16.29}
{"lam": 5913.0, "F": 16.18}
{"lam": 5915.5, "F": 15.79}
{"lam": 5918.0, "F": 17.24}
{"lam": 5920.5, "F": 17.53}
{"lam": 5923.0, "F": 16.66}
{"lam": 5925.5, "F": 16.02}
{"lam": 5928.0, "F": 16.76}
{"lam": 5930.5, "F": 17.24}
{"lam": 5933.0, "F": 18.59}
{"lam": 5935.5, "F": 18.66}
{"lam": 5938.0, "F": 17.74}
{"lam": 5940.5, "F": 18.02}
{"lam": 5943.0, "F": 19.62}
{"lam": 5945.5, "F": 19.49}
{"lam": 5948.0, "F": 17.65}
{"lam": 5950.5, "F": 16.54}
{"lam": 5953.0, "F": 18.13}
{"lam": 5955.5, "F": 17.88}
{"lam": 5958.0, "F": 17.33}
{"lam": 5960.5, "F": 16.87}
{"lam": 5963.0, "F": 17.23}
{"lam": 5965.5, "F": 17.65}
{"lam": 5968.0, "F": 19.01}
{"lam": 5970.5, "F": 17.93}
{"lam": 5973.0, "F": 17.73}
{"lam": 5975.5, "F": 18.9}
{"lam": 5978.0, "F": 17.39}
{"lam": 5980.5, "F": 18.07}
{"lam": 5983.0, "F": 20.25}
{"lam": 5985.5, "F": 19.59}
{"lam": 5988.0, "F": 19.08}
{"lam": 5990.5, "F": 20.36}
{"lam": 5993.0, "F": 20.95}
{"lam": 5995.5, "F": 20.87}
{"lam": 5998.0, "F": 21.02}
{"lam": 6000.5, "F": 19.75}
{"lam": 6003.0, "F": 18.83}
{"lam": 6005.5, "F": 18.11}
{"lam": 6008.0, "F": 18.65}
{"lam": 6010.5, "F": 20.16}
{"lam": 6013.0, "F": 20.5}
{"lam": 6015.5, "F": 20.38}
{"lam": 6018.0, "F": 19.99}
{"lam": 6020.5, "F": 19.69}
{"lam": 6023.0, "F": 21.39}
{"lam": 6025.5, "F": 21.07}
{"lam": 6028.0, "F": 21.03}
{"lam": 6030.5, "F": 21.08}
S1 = 1.45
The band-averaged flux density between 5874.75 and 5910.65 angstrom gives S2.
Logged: 13.5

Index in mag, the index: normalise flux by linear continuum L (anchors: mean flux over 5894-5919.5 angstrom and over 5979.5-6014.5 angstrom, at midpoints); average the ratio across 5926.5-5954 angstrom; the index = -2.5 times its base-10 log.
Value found -0.10 mag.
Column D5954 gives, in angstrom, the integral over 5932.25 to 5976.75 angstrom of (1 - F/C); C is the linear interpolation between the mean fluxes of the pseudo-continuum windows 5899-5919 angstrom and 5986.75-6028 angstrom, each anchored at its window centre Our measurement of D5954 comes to -1.0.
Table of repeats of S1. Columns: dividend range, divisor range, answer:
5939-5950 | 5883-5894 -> 1.66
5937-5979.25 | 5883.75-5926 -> 1.28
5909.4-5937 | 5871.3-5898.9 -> 1.26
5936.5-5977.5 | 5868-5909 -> 1.27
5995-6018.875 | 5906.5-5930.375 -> 1.20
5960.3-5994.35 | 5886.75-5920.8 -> 1.38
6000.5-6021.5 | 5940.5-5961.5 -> 1.09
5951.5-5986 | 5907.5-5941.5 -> 1.06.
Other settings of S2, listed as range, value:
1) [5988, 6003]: 20.3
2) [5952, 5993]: 18.4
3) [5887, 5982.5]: 16.3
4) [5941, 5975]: 18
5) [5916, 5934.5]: 17.1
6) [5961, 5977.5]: 18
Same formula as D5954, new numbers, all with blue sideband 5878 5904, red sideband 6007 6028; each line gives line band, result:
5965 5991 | -1.2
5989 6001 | -1.1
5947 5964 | -0.9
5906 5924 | -3.2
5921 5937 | -2.7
